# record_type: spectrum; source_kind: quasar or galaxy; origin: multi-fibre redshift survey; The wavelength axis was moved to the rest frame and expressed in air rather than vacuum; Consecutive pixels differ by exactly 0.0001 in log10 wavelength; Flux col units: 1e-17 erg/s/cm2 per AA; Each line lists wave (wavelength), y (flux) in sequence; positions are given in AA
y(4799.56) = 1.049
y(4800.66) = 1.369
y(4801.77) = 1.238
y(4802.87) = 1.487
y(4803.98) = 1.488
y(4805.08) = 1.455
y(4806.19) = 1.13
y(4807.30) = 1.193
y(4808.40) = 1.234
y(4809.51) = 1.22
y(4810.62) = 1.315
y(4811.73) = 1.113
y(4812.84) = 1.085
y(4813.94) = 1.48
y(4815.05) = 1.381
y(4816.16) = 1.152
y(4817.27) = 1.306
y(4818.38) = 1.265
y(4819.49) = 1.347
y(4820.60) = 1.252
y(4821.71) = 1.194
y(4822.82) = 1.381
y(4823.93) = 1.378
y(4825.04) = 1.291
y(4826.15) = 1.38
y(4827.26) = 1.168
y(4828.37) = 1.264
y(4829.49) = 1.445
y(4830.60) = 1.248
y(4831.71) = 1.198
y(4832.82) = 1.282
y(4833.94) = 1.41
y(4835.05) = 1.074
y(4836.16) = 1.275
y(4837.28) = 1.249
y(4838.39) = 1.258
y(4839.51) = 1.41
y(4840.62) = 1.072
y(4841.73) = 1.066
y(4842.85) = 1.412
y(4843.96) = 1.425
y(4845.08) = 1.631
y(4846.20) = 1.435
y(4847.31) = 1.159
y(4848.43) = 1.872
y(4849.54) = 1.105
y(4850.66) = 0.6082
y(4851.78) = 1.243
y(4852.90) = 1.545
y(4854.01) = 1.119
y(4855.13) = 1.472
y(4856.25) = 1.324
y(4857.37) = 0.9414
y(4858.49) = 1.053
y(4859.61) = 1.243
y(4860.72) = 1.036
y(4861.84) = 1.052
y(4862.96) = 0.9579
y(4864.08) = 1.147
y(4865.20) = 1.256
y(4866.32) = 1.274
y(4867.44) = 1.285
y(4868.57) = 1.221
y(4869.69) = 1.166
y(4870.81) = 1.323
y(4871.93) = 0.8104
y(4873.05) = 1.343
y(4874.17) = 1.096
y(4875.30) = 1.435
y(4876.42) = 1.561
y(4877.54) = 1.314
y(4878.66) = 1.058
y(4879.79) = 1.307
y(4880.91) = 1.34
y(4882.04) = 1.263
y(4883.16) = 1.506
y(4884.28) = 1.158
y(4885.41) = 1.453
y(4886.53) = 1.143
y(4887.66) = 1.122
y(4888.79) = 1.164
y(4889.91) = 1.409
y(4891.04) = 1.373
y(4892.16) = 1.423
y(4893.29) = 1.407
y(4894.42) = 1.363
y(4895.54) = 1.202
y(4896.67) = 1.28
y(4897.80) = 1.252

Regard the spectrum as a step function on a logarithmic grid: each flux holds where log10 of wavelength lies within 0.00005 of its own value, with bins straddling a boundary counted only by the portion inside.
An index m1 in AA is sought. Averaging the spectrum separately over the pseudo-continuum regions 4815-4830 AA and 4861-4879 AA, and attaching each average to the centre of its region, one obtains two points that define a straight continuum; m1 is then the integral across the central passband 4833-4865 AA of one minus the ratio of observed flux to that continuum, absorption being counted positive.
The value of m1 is 0.27 AA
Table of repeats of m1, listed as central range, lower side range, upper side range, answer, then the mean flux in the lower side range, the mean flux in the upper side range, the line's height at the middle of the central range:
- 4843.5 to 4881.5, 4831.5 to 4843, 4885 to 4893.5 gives 0.97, 1.24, 1.31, 1.27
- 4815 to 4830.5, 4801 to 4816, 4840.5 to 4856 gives 0.00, 1.29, 1.3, 1.3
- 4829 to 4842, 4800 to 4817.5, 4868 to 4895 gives 0.35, 1.29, 1.28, 1.29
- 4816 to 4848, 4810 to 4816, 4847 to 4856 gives -0.67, 1.27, 1.27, 1.27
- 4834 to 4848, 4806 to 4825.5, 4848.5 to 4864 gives -1.21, 1.26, 1.15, 1.2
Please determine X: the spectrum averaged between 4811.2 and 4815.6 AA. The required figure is 1.27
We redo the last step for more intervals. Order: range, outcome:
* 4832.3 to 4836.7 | 1.26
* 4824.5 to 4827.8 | 1.28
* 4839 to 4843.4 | 1.24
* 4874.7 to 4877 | 1.49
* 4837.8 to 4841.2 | 1.25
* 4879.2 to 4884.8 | 1.31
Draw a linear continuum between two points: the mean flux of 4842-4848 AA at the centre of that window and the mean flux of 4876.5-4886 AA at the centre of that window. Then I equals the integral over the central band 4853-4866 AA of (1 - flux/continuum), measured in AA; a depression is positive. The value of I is 2.0 AA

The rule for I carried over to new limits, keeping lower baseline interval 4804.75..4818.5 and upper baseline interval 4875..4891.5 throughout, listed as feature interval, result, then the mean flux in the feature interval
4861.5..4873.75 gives 1.2 AA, 1.17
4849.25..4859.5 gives 1.0 AA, 1.16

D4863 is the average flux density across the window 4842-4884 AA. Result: 1.25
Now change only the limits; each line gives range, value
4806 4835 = 1.27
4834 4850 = 1.32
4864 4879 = 1.24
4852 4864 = 1.18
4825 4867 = 1.25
